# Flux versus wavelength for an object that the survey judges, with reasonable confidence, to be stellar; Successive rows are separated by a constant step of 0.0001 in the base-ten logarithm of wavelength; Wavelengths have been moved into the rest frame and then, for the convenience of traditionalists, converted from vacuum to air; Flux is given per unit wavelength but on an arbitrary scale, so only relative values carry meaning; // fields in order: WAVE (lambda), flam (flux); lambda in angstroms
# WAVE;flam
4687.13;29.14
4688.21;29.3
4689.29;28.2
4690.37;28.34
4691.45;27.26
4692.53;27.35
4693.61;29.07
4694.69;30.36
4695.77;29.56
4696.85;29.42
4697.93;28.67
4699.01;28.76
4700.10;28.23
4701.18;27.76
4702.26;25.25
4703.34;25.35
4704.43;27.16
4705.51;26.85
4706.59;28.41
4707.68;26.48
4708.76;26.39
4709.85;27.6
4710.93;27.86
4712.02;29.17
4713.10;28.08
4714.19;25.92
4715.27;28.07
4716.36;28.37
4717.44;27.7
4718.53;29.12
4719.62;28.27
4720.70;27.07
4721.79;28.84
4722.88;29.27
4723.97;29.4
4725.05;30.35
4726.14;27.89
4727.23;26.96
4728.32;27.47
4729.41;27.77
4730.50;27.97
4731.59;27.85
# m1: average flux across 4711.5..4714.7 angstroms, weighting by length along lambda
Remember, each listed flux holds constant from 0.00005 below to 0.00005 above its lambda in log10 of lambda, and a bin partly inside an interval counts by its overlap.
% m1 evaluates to 27.7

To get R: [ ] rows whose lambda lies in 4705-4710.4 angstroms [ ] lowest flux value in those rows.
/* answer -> 26.39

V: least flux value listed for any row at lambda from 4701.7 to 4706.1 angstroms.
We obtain 25.25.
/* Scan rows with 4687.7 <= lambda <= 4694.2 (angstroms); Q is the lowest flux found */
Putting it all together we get 27.26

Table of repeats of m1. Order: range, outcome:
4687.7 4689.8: 28.7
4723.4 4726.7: 29.2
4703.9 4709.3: 27.1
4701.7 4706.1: 26.2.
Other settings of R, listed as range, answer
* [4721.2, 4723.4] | 28.84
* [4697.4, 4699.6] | 28.67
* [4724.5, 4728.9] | 26.96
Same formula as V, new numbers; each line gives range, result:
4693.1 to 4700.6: 28.23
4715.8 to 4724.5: 27.07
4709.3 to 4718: 25.92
